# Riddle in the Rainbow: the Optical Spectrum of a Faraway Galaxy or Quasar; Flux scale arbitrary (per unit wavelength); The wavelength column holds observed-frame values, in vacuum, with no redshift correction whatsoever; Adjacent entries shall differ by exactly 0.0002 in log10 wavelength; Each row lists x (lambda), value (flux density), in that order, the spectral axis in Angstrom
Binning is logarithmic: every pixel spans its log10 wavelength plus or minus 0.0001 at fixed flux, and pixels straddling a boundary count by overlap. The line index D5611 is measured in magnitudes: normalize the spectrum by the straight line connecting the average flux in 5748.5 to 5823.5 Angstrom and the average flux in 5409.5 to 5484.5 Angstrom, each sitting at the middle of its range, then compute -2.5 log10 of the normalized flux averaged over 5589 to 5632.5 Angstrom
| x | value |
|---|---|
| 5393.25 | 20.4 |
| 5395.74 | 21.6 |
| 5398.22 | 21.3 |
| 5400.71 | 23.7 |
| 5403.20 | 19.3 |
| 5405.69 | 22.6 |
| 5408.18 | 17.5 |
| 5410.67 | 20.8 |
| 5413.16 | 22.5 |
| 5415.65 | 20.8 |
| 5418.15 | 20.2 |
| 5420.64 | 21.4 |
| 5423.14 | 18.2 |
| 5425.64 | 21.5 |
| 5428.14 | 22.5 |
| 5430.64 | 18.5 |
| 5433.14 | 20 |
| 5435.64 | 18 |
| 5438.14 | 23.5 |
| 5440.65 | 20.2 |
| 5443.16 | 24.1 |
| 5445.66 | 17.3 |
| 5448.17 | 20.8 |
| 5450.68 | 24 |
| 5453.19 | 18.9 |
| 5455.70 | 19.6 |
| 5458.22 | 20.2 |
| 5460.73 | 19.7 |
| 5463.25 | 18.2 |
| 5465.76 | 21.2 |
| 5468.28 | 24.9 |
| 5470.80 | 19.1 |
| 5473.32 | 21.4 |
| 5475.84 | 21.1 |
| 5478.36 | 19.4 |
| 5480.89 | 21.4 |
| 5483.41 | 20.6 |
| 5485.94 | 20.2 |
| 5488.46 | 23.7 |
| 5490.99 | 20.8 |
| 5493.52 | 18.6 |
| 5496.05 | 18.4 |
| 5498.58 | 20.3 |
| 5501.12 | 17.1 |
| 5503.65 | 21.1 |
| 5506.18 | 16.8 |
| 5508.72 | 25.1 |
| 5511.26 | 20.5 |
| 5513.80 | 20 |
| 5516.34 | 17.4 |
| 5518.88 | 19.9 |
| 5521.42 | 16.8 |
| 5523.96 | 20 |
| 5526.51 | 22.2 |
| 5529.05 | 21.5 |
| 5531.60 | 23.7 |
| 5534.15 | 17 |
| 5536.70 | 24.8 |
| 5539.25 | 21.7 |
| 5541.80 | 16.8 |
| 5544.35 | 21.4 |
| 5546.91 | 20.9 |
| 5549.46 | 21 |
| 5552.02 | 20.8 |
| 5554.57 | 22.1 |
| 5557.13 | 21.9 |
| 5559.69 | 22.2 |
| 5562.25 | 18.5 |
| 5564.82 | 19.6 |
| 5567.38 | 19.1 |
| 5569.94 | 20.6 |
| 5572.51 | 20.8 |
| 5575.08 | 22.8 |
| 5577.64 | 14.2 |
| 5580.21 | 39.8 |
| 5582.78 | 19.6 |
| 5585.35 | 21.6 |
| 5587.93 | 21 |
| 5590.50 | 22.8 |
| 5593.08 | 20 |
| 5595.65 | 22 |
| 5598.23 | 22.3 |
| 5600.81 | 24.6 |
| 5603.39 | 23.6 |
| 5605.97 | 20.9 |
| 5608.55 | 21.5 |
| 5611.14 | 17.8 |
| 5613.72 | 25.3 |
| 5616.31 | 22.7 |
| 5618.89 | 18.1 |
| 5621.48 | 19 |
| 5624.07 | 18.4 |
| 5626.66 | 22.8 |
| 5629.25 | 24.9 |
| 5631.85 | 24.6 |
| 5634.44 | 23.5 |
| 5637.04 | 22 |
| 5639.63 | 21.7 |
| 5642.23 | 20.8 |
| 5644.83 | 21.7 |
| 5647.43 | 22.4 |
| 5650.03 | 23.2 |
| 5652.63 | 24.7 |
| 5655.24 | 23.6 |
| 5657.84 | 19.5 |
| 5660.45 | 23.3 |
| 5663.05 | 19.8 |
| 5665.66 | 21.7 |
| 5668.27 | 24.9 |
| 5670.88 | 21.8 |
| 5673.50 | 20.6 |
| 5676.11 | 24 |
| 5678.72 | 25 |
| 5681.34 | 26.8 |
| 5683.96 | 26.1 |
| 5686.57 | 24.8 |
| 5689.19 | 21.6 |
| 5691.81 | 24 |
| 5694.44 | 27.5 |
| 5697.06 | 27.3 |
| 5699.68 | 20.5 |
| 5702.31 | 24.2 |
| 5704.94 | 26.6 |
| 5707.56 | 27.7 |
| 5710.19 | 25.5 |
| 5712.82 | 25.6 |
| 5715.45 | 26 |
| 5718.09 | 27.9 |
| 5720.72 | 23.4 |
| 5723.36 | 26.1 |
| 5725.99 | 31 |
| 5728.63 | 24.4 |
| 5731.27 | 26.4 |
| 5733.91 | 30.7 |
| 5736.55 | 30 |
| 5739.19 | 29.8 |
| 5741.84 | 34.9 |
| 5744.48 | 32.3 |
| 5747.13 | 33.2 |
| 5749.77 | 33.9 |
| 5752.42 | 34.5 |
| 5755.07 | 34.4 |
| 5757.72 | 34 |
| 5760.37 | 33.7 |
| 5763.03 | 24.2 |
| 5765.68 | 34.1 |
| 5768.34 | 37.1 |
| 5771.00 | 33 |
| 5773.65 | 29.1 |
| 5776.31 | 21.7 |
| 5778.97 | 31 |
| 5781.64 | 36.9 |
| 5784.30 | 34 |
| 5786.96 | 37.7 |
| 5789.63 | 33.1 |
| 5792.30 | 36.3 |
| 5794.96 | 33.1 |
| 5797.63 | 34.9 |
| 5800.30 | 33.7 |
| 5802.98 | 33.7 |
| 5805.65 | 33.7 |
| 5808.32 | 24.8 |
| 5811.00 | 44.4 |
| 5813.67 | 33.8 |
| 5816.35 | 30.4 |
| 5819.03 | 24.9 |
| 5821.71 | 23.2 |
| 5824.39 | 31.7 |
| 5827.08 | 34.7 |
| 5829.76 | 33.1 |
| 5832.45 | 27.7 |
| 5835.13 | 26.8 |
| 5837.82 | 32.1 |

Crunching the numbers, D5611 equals 0.206 mag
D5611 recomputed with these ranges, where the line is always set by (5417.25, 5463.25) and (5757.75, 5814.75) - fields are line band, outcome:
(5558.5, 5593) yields 0.17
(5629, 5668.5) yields 0.24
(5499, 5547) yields 0.16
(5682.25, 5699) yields 0.18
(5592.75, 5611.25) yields 0.20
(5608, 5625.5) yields 0.30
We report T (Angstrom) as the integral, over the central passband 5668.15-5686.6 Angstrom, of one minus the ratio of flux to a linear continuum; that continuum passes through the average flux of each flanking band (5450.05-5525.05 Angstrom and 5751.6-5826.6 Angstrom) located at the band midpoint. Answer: 2.46 Angstrom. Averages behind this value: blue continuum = 20.2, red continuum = 32.4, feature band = 24.2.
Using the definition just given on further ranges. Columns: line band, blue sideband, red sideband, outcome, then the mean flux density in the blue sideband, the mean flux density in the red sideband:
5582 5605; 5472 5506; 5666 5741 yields 0.92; 20.2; 25.7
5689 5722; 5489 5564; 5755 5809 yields 4.12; 20.3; 32.6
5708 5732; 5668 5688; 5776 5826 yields 0.64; 24.2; 32.5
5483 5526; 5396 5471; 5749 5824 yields 5.96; 20.7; 32.5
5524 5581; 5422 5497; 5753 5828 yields 6.08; 20.5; 32.4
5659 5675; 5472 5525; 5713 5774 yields 3.08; 20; 30.6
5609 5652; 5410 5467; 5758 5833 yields 7.96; 20.5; 32.2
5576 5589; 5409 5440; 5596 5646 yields -0.97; 20.6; 21.9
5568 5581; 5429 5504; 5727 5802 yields 1.01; 20.4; 32.2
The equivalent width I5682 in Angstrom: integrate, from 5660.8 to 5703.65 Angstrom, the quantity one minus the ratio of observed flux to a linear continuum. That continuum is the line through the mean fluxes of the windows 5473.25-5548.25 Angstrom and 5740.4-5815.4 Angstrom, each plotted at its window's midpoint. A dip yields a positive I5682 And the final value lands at 7.3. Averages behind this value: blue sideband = 20.3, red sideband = 33.2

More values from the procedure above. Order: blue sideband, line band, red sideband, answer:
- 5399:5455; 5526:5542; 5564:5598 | 0.15 Angstrom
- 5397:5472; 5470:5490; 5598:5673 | 0.09 Angstrom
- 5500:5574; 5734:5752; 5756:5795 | -0.81 Angstrom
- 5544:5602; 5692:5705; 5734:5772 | 1.95 Angstrom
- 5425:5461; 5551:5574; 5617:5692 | 1.14 Angstrom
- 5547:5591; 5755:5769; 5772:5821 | -0.78 Angstrom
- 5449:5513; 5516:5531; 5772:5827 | 1.43 Angstrom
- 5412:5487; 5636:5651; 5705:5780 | 2.68 Angstrom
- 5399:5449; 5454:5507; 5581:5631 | 2.02 Angstrom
